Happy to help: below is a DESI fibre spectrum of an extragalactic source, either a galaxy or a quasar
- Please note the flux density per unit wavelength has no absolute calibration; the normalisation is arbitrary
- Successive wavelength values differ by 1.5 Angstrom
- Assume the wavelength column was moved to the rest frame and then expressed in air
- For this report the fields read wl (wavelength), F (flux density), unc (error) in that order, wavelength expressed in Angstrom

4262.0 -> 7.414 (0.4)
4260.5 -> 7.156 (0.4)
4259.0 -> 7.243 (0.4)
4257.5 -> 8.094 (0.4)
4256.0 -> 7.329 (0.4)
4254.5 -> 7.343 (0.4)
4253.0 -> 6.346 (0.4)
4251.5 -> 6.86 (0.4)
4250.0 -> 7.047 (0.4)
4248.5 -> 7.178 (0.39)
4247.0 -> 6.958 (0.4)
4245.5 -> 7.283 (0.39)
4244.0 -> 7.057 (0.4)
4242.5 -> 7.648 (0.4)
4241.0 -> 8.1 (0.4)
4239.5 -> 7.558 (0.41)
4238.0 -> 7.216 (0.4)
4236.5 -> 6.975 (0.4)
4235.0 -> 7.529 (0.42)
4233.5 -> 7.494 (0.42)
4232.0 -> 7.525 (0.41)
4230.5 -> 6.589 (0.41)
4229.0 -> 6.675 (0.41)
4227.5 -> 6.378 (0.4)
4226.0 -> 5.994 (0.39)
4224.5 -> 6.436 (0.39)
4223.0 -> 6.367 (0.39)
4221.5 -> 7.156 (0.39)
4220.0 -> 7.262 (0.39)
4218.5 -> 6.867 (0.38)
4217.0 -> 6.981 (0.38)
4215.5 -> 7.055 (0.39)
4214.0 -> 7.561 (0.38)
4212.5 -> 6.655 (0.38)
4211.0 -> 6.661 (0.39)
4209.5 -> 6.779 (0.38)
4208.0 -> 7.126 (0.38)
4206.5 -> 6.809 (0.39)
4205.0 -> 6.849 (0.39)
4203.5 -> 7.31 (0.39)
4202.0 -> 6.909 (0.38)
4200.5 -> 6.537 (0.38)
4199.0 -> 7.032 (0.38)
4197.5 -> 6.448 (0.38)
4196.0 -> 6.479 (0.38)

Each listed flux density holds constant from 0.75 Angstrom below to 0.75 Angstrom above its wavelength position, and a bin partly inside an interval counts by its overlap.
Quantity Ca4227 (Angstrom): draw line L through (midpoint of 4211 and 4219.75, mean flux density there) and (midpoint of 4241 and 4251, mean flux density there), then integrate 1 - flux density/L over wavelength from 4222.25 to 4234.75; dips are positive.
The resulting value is 0.7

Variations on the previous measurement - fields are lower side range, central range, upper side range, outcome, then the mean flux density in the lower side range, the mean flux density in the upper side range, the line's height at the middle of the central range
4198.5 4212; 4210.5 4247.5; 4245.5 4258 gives -0.16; 6.88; 7.13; 7.01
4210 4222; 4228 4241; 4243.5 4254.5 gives -0.43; 7.02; 6.99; 7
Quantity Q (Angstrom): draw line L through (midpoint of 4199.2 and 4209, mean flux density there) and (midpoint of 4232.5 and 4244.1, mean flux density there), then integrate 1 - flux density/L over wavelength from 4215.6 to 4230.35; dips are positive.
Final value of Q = 1.1 Angstrom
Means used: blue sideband 6.93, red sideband 7.47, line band 6.69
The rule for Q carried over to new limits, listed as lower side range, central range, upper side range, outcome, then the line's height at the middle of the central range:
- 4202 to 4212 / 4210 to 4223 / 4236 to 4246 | 0.14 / 7.06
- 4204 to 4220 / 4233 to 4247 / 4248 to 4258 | -0.62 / 7.09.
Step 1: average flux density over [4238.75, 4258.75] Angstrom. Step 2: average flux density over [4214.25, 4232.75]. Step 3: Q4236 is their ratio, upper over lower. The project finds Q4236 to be 1.07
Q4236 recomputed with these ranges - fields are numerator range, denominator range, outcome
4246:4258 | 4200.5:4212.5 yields 1.04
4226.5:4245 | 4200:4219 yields 1.04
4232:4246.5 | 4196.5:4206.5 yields 1.09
